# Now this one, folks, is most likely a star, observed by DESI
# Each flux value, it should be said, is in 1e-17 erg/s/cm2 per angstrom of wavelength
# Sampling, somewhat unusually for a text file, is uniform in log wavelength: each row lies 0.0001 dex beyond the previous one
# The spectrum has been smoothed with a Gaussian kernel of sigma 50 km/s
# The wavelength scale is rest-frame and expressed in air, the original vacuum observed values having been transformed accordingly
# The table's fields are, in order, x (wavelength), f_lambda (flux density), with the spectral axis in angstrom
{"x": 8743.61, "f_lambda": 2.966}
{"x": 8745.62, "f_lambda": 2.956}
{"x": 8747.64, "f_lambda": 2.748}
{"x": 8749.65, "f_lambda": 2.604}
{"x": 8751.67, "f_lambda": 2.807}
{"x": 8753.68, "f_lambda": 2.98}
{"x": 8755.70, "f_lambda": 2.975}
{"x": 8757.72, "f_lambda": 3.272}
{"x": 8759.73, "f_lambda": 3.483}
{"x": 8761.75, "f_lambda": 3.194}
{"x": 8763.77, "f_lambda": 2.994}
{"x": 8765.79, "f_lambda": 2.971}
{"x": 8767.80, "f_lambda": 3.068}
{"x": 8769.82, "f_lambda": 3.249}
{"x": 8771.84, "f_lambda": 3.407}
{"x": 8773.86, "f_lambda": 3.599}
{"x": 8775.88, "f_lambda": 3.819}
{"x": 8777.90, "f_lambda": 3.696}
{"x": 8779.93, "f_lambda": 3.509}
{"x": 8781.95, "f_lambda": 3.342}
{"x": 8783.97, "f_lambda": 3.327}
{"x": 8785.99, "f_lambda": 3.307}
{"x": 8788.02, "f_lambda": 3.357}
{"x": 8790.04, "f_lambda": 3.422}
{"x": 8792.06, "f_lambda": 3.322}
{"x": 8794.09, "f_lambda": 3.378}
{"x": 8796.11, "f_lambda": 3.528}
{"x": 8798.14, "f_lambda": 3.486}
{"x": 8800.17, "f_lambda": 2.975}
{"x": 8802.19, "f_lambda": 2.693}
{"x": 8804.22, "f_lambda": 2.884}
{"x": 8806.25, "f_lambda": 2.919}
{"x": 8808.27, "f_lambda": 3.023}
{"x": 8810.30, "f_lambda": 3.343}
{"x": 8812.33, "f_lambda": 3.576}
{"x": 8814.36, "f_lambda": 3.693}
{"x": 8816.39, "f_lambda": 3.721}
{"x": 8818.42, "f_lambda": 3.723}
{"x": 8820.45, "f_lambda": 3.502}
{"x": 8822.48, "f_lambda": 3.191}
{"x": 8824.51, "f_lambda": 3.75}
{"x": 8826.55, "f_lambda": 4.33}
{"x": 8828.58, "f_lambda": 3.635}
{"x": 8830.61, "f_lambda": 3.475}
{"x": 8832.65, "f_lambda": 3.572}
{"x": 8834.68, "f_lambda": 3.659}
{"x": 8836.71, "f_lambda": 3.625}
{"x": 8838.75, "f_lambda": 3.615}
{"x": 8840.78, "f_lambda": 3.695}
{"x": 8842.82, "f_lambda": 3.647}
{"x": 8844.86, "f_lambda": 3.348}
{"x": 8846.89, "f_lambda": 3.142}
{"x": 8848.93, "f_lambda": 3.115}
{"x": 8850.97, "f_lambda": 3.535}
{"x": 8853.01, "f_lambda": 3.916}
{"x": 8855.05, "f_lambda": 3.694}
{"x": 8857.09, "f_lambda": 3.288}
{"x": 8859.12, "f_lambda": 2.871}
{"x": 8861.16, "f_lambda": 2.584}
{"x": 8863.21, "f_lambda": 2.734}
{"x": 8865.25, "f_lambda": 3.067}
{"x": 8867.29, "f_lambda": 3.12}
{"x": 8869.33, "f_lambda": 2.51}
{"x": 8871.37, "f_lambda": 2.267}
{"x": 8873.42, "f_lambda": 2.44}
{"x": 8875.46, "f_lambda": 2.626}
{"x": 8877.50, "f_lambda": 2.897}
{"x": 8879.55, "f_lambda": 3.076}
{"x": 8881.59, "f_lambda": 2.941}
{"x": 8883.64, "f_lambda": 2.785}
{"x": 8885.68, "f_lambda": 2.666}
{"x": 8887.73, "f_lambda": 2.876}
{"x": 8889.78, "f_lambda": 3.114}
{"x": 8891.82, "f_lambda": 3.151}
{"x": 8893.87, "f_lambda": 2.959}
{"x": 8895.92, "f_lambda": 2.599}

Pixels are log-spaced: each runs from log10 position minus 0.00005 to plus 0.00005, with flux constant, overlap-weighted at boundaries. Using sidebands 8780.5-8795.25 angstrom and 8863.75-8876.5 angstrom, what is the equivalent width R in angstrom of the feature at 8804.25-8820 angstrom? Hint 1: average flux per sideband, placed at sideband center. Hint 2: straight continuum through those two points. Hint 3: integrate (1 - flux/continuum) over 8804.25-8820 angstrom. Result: -1.21 angstrom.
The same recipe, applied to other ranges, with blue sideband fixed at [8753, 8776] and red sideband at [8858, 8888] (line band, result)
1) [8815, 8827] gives -2.8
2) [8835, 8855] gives -4.5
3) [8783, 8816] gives -2.1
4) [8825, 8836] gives -2.9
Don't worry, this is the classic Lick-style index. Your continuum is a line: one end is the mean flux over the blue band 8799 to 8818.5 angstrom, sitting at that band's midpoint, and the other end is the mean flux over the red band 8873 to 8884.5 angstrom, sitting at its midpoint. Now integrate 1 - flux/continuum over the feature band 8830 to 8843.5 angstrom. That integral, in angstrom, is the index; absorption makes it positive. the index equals -2.4 angstrom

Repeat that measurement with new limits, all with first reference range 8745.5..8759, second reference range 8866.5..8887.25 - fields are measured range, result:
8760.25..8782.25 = -3.6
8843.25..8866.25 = -3.8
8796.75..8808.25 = -0.7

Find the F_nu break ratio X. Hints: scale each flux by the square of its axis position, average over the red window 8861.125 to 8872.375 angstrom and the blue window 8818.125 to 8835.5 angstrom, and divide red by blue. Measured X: 0.8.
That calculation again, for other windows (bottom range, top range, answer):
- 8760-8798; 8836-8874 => 0.96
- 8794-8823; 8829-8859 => 1.07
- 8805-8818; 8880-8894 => 0.88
